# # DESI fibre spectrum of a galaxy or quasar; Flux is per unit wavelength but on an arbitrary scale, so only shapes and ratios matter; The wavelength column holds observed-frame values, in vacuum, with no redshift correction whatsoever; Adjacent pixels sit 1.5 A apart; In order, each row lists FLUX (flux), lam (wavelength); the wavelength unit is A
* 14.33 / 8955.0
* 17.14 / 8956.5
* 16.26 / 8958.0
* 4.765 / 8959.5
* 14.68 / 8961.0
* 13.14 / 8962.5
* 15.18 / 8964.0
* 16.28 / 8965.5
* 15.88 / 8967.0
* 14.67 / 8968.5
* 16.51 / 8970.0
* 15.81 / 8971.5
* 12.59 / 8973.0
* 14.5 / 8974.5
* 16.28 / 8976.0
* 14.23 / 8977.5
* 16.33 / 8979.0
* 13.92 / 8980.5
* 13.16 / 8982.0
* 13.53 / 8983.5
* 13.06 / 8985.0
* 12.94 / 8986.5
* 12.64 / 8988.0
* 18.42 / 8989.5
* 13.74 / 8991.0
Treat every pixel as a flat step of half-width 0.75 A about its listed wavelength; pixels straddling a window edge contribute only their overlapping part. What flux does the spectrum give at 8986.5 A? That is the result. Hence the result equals 12.94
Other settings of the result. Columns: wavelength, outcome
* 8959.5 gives 4.765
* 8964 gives 15.18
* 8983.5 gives 13.53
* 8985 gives 13.06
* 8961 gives 14.68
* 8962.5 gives 13.14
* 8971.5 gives 15.81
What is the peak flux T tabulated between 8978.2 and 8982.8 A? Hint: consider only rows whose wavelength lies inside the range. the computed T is 16.33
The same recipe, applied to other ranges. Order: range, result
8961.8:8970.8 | 16.51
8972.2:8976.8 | 16.28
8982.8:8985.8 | 13.53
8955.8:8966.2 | 17.14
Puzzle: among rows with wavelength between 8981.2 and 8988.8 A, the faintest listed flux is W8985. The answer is 12.64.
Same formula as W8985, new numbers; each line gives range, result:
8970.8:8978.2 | 12.59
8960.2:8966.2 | 13.14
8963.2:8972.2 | 14.67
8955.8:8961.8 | 4.765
